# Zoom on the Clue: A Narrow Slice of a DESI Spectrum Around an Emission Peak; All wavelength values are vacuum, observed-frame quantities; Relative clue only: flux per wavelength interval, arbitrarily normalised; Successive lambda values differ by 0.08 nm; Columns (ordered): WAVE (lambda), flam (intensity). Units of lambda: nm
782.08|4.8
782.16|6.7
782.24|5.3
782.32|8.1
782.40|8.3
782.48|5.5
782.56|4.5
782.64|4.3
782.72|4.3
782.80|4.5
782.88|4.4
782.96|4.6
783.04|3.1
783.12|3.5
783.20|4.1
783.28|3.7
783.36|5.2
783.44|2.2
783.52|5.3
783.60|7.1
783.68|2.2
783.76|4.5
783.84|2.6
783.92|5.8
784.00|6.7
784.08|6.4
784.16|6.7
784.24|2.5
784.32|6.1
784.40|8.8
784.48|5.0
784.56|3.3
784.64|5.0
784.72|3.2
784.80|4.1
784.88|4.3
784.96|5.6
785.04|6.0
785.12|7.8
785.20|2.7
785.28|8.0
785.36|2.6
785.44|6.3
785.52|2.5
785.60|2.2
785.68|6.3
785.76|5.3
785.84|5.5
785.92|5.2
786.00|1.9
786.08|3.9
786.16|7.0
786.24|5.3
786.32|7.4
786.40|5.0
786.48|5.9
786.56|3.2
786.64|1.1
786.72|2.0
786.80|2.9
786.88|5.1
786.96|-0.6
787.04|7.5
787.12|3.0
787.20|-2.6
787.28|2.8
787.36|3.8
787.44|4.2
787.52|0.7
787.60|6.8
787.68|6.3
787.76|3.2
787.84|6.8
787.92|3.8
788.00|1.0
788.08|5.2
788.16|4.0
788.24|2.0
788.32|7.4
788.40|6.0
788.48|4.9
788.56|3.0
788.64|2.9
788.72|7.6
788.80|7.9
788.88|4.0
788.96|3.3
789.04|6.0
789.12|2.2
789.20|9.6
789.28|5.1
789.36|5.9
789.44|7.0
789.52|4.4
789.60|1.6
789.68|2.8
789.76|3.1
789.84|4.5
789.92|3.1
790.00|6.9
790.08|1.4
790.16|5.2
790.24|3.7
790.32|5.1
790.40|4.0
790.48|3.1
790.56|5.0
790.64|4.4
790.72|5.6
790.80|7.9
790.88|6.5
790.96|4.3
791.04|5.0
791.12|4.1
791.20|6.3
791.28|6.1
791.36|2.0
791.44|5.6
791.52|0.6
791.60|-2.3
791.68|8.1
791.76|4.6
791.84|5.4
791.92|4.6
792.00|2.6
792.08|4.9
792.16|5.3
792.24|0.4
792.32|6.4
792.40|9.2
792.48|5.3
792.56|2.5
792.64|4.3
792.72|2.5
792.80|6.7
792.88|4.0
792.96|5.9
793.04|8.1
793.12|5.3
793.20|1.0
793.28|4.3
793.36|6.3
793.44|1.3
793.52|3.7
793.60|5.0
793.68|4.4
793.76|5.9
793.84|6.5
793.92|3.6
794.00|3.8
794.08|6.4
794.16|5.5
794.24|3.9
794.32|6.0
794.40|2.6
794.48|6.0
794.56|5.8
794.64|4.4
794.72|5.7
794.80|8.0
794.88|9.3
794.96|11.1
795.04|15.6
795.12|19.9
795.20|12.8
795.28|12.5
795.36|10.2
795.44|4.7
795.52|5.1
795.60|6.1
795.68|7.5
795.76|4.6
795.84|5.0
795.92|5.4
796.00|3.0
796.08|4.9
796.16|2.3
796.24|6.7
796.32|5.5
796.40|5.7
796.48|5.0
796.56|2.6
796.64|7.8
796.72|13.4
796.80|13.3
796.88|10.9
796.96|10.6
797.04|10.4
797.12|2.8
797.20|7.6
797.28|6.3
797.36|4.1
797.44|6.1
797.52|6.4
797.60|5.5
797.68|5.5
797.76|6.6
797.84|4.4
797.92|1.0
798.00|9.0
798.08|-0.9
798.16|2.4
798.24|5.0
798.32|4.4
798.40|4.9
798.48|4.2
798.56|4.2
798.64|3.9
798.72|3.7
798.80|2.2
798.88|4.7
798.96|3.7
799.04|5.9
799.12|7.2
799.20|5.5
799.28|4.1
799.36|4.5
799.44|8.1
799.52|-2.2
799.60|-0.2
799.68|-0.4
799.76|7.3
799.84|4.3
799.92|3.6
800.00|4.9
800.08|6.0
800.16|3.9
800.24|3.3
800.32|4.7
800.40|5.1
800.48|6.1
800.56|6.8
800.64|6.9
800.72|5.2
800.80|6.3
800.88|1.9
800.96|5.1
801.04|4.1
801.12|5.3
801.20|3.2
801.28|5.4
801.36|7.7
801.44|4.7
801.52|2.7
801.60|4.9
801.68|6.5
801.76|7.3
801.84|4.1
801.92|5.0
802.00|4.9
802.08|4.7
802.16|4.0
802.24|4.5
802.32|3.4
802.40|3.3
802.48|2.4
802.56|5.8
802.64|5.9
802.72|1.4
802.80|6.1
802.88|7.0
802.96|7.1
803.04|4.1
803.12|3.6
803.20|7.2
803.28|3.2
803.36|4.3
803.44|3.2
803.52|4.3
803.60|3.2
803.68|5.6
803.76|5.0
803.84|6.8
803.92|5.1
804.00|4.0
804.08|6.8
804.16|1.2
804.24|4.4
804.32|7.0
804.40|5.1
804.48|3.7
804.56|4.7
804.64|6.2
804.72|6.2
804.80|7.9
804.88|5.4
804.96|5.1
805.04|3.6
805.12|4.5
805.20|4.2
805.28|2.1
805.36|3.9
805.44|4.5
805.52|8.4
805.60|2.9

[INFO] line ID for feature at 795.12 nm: [S II] 6716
